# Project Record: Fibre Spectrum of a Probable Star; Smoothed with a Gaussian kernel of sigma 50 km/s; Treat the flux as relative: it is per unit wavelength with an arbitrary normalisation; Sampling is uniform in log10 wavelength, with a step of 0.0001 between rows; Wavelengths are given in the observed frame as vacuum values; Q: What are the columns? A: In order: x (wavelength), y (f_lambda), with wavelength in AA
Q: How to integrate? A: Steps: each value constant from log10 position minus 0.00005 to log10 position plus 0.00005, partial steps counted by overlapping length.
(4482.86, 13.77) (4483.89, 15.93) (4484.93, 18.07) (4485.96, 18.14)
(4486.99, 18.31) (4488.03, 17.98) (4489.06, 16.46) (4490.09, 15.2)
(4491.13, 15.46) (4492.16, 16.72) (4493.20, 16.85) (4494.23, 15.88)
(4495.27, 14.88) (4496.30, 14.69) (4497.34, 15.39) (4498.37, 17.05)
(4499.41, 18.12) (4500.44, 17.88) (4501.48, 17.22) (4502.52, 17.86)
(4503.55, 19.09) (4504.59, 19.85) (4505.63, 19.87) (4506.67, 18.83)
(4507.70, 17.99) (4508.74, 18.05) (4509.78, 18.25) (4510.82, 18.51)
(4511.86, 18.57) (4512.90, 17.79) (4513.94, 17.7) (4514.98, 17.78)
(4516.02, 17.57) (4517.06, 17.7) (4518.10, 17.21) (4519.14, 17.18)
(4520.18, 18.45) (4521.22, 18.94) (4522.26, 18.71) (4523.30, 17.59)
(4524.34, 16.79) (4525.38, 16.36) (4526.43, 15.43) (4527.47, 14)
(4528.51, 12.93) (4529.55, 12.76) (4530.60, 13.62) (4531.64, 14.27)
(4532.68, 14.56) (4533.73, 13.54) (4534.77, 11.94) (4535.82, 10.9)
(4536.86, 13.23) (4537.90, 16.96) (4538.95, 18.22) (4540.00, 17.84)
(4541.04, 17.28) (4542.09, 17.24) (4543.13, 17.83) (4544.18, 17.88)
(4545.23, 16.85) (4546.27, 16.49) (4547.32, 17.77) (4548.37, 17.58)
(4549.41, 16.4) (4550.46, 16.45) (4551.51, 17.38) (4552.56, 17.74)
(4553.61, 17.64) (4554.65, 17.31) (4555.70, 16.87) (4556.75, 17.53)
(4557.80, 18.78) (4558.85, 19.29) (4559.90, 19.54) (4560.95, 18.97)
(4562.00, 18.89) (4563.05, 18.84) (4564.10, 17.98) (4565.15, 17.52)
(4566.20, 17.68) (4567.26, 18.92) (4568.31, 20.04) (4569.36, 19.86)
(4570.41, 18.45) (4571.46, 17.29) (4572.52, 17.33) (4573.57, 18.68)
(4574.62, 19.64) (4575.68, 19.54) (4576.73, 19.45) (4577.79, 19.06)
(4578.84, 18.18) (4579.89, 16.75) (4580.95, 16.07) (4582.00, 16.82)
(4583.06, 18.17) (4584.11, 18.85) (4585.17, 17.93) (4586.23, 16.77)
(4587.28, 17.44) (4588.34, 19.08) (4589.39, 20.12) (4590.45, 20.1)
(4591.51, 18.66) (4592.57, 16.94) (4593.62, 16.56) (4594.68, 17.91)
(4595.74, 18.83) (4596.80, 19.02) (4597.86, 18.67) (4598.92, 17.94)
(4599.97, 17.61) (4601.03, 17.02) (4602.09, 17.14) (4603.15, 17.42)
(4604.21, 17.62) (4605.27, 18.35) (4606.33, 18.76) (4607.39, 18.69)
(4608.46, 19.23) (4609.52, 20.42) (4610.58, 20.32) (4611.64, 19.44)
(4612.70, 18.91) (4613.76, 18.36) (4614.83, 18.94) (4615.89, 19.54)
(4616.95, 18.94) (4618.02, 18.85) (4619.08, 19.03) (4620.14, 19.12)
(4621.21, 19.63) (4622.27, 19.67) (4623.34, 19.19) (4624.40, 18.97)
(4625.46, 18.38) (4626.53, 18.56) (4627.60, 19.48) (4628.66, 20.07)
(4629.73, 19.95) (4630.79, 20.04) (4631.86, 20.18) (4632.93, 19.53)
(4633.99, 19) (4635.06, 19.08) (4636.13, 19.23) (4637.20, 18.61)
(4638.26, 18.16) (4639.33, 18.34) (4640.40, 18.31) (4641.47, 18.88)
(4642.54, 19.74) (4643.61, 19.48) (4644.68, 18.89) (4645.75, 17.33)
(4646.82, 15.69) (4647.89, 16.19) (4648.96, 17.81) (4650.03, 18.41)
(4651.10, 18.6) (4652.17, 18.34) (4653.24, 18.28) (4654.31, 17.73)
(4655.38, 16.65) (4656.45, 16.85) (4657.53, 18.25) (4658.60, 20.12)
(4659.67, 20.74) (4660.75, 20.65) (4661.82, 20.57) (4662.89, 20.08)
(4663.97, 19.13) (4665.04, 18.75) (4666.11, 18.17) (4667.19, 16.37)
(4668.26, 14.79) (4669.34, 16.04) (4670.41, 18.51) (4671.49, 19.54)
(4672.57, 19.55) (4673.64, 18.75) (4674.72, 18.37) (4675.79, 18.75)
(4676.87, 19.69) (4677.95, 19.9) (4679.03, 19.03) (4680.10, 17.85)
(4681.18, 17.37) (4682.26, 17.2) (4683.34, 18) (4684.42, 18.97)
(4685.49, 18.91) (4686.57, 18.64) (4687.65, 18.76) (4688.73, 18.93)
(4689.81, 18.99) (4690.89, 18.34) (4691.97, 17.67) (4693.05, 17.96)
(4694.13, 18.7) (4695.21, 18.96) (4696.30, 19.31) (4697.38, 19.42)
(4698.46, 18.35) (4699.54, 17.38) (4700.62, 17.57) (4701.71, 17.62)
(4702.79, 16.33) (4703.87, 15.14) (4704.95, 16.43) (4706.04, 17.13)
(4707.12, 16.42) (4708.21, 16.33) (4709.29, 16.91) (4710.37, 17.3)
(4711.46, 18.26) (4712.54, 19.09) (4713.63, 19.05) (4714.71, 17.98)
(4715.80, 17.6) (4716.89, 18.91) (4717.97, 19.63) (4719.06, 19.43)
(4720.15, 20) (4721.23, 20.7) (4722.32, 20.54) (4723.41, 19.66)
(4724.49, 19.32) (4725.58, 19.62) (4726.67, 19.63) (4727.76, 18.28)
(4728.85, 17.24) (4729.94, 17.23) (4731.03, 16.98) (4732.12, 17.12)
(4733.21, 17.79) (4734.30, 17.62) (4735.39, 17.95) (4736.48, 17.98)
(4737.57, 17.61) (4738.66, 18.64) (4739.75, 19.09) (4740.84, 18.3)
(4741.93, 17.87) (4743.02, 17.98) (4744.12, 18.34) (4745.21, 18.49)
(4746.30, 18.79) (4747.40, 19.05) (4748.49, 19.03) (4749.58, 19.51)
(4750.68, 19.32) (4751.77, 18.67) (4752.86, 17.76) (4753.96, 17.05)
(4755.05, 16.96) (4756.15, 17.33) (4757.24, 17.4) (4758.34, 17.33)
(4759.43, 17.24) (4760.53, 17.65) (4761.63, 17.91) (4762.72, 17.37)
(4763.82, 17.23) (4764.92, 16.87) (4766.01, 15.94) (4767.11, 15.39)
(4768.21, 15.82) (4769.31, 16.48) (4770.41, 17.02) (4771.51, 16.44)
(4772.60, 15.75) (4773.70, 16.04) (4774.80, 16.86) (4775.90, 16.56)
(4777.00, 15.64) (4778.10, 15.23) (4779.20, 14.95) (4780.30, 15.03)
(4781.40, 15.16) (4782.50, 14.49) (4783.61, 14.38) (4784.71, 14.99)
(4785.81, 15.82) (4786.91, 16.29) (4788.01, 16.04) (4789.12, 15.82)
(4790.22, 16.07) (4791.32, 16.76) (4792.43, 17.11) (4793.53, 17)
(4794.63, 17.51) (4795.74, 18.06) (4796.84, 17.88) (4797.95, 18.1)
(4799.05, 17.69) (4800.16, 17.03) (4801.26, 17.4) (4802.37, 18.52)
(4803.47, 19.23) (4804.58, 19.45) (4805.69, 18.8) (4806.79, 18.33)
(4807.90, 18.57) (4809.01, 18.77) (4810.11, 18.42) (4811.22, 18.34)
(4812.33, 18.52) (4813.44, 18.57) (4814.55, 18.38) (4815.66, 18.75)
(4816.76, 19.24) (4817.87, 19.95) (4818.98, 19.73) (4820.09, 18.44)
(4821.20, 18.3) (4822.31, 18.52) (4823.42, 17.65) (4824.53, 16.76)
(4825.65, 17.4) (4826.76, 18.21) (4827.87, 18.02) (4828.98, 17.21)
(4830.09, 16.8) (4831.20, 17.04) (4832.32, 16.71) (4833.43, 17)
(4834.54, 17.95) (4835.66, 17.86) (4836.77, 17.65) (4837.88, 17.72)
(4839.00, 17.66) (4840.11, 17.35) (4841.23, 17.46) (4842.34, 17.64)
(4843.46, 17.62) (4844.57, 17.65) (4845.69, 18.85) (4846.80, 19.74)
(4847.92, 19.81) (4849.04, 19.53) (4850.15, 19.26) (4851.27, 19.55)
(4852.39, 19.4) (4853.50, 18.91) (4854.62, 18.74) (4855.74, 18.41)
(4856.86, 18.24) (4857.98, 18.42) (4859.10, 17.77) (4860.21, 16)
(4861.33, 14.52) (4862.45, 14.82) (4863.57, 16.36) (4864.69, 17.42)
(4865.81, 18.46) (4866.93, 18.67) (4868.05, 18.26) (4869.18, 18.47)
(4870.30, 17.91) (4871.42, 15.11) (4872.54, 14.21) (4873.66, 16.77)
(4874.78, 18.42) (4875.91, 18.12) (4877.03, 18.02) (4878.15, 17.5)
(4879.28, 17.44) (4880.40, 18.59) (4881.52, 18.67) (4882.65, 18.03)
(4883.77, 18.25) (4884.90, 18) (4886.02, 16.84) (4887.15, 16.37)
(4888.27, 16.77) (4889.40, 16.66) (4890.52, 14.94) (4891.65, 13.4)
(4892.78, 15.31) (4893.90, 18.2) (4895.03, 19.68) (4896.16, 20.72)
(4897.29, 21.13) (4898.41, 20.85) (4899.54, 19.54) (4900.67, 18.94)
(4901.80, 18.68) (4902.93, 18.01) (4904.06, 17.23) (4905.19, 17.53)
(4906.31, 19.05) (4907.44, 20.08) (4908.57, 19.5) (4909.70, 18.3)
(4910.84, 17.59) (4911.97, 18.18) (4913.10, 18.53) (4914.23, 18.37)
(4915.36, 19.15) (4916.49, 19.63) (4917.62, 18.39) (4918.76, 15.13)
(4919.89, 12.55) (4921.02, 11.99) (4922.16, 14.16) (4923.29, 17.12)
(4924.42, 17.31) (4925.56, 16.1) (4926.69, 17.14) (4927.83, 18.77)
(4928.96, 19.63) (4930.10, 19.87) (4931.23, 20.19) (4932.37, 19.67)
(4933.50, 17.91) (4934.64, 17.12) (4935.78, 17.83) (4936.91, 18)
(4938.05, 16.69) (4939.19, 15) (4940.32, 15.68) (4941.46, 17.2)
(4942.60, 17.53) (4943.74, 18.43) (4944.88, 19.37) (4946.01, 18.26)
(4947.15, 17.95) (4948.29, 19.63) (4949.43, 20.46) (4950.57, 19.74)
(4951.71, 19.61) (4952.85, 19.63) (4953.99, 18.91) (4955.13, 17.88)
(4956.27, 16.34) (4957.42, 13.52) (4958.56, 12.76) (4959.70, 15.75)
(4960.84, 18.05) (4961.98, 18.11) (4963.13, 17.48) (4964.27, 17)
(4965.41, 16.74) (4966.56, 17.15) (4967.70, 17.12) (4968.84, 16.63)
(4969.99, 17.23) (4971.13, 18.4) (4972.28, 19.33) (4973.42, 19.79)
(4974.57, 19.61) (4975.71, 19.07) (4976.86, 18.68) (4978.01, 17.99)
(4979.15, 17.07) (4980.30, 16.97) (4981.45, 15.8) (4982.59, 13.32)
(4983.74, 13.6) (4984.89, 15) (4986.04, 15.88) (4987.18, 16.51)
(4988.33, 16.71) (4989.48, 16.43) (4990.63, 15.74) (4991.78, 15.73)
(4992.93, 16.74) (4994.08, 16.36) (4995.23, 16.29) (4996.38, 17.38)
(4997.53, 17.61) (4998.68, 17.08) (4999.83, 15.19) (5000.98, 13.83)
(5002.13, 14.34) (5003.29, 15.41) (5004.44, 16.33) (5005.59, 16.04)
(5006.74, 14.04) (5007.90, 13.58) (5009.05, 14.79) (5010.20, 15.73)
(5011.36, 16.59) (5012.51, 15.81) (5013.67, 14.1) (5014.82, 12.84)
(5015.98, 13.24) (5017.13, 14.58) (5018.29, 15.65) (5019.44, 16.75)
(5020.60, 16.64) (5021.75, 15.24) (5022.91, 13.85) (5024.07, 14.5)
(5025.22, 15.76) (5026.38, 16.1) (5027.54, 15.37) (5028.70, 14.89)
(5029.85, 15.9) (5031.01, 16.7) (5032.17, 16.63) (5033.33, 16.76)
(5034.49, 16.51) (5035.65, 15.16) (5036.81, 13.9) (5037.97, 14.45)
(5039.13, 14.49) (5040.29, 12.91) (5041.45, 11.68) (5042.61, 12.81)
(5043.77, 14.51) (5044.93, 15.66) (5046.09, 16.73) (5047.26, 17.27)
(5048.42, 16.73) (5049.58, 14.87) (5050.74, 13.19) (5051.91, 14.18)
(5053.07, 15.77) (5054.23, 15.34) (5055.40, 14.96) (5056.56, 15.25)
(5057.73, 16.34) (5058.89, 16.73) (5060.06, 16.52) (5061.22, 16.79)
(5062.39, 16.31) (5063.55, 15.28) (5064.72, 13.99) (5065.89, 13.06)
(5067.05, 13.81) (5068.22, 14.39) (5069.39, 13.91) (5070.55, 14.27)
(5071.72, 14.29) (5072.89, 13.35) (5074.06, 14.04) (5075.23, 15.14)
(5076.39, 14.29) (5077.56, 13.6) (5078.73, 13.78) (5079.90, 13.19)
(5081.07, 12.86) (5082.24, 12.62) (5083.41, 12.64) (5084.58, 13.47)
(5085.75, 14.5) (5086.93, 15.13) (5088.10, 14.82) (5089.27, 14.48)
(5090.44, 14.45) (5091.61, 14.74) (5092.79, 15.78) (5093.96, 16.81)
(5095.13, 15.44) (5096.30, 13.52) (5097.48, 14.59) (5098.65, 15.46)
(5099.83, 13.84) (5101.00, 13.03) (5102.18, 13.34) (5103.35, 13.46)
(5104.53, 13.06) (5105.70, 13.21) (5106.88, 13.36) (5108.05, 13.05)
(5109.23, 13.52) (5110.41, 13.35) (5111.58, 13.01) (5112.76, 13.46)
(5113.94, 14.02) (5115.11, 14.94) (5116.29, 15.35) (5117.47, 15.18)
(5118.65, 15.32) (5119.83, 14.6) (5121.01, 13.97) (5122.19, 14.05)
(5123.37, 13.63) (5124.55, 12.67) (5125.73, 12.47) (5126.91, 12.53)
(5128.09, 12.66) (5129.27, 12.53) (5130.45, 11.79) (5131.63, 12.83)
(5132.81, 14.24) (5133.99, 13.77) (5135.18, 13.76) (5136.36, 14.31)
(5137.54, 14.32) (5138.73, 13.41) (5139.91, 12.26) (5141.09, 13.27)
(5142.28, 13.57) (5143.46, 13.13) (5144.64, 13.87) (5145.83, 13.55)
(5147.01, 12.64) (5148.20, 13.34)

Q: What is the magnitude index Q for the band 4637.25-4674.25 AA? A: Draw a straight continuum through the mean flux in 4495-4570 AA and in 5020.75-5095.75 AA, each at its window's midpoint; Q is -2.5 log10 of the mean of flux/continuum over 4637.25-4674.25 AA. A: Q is -0.11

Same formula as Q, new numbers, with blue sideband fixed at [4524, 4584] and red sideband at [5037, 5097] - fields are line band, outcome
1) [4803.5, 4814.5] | -0.177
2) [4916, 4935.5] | -0.129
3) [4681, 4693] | -0.121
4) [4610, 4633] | -0.156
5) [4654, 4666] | -0.152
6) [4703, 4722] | -0.109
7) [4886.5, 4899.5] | -0.149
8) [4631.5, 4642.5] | -0.139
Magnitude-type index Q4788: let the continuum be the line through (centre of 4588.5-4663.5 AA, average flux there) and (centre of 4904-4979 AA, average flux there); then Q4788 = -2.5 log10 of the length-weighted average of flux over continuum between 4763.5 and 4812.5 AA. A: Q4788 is 0.09 mag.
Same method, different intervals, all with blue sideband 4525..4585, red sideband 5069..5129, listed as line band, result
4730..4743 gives -0.12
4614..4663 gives -0.14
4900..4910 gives -0.23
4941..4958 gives -0.23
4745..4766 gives -0.13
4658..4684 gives -0.14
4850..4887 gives -0.16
